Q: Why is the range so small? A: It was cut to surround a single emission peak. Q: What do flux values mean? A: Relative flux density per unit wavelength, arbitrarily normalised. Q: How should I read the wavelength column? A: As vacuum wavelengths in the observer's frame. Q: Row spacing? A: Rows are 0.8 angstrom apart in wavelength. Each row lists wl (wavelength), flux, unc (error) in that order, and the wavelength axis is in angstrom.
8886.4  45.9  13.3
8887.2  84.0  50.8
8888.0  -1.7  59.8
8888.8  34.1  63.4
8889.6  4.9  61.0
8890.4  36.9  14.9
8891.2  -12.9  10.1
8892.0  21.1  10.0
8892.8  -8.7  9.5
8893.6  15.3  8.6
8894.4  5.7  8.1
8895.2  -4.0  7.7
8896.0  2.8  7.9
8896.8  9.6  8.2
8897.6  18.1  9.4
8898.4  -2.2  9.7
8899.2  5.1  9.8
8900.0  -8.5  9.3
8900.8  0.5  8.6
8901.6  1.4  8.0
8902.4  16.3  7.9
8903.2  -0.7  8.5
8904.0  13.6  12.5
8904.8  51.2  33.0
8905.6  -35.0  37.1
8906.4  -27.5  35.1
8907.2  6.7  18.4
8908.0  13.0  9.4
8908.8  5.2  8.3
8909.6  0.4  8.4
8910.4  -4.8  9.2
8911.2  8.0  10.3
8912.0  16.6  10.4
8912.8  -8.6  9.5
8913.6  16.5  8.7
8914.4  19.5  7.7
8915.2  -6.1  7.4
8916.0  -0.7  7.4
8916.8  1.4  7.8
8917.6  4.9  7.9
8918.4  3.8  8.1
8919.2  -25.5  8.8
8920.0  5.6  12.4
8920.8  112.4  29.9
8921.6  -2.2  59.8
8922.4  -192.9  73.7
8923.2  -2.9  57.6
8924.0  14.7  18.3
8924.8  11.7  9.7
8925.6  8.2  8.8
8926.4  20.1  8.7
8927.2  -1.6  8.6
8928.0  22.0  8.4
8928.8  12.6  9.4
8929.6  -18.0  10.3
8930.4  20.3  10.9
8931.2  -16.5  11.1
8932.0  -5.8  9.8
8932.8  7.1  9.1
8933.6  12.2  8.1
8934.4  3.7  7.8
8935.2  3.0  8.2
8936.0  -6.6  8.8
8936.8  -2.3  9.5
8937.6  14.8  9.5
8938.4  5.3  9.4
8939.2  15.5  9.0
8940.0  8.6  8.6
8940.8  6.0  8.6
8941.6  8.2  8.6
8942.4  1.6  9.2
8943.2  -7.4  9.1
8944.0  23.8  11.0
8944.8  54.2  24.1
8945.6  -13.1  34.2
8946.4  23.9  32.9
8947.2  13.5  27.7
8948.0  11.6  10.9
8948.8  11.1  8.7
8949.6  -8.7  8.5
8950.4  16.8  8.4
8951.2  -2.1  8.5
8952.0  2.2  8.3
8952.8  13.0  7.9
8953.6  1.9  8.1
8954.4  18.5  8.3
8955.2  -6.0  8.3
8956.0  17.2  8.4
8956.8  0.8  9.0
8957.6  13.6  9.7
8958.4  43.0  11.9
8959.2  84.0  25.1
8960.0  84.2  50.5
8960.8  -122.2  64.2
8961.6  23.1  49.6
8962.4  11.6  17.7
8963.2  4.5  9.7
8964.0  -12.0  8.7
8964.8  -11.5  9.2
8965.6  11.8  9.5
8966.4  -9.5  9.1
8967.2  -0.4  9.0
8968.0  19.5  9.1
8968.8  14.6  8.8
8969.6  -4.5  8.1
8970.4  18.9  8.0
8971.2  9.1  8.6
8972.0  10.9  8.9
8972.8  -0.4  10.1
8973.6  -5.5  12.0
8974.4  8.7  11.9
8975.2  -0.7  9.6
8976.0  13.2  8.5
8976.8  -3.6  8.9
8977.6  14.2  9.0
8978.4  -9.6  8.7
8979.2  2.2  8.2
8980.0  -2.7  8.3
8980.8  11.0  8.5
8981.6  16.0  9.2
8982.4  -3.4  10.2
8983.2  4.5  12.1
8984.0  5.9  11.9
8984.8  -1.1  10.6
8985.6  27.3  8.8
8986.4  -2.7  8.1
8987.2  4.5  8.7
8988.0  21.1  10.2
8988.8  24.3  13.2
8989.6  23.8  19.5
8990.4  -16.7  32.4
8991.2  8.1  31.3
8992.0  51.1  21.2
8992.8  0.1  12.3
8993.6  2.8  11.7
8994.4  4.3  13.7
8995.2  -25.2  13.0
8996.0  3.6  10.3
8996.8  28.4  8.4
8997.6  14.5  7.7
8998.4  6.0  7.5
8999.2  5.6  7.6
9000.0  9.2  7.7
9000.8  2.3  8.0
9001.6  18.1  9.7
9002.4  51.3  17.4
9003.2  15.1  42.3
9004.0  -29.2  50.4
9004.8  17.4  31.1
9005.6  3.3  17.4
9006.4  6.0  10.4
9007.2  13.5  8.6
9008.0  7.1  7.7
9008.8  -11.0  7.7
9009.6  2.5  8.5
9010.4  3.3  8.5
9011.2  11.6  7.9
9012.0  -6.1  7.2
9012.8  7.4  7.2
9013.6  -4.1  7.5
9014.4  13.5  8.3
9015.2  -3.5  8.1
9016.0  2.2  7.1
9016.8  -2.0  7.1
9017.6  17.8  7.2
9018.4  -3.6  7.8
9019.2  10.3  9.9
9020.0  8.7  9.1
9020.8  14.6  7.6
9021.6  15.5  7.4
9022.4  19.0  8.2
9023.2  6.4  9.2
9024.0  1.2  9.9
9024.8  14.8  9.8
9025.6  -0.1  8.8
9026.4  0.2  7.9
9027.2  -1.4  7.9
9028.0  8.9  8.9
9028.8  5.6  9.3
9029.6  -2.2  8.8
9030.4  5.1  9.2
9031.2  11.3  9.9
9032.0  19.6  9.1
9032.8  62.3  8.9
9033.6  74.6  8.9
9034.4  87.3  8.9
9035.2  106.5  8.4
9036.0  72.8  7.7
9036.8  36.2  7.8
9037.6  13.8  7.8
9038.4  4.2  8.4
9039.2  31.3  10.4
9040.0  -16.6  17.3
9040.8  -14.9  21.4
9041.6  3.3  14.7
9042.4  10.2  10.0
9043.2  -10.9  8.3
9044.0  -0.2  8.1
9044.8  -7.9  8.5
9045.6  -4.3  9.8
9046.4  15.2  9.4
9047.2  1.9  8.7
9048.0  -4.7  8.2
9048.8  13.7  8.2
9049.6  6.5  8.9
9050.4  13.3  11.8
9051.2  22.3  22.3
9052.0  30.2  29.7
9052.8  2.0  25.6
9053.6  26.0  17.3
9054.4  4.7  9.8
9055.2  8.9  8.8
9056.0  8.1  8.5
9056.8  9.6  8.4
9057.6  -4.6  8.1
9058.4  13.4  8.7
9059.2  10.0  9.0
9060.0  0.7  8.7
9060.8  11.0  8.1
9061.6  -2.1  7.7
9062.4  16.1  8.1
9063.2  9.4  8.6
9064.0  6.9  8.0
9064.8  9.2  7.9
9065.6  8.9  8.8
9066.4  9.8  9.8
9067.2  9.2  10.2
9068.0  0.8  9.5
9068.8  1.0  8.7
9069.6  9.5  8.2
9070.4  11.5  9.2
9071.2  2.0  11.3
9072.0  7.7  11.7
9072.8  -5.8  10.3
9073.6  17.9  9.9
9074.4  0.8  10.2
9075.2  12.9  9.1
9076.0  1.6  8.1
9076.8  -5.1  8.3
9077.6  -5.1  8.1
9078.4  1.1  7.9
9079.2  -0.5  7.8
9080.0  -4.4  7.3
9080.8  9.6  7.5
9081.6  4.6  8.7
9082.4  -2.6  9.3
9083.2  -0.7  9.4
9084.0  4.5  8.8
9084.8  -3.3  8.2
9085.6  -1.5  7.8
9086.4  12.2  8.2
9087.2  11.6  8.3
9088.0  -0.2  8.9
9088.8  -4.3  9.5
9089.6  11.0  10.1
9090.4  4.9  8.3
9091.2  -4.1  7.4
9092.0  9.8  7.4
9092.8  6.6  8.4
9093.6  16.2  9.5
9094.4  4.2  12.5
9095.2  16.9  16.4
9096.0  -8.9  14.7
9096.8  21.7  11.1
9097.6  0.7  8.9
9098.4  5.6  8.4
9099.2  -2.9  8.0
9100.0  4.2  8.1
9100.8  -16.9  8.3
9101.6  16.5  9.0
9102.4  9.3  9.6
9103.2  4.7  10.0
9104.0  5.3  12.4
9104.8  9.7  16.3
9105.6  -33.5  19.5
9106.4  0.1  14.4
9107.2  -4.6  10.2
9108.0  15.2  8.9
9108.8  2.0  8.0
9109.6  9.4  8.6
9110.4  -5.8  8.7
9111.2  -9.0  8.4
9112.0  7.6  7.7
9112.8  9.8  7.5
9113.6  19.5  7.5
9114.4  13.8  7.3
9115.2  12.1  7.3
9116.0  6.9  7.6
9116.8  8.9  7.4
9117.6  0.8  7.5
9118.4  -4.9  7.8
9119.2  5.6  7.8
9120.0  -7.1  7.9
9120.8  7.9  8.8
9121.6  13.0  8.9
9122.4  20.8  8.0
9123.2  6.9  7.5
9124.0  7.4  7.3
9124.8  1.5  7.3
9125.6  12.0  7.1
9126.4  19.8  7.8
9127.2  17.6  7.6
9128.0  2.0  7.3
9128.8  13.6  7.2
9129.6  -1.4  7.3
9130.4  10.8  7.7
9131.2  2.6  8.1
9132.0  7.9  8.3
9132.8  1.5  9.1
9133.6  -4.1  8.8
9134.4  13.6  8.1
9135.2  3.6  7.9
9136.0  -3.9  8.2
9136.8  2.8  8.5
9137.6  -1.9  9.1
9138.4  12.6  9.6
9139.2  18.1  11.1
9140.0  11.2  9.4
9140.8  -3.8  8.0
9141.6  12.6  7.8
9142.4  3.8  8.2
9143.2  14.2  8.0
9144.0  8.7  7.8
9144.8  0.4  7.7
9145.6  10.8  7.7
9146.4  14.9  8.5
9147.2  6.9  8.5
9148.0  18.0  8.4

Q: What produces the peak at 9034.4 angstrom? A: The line H-beta 4861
